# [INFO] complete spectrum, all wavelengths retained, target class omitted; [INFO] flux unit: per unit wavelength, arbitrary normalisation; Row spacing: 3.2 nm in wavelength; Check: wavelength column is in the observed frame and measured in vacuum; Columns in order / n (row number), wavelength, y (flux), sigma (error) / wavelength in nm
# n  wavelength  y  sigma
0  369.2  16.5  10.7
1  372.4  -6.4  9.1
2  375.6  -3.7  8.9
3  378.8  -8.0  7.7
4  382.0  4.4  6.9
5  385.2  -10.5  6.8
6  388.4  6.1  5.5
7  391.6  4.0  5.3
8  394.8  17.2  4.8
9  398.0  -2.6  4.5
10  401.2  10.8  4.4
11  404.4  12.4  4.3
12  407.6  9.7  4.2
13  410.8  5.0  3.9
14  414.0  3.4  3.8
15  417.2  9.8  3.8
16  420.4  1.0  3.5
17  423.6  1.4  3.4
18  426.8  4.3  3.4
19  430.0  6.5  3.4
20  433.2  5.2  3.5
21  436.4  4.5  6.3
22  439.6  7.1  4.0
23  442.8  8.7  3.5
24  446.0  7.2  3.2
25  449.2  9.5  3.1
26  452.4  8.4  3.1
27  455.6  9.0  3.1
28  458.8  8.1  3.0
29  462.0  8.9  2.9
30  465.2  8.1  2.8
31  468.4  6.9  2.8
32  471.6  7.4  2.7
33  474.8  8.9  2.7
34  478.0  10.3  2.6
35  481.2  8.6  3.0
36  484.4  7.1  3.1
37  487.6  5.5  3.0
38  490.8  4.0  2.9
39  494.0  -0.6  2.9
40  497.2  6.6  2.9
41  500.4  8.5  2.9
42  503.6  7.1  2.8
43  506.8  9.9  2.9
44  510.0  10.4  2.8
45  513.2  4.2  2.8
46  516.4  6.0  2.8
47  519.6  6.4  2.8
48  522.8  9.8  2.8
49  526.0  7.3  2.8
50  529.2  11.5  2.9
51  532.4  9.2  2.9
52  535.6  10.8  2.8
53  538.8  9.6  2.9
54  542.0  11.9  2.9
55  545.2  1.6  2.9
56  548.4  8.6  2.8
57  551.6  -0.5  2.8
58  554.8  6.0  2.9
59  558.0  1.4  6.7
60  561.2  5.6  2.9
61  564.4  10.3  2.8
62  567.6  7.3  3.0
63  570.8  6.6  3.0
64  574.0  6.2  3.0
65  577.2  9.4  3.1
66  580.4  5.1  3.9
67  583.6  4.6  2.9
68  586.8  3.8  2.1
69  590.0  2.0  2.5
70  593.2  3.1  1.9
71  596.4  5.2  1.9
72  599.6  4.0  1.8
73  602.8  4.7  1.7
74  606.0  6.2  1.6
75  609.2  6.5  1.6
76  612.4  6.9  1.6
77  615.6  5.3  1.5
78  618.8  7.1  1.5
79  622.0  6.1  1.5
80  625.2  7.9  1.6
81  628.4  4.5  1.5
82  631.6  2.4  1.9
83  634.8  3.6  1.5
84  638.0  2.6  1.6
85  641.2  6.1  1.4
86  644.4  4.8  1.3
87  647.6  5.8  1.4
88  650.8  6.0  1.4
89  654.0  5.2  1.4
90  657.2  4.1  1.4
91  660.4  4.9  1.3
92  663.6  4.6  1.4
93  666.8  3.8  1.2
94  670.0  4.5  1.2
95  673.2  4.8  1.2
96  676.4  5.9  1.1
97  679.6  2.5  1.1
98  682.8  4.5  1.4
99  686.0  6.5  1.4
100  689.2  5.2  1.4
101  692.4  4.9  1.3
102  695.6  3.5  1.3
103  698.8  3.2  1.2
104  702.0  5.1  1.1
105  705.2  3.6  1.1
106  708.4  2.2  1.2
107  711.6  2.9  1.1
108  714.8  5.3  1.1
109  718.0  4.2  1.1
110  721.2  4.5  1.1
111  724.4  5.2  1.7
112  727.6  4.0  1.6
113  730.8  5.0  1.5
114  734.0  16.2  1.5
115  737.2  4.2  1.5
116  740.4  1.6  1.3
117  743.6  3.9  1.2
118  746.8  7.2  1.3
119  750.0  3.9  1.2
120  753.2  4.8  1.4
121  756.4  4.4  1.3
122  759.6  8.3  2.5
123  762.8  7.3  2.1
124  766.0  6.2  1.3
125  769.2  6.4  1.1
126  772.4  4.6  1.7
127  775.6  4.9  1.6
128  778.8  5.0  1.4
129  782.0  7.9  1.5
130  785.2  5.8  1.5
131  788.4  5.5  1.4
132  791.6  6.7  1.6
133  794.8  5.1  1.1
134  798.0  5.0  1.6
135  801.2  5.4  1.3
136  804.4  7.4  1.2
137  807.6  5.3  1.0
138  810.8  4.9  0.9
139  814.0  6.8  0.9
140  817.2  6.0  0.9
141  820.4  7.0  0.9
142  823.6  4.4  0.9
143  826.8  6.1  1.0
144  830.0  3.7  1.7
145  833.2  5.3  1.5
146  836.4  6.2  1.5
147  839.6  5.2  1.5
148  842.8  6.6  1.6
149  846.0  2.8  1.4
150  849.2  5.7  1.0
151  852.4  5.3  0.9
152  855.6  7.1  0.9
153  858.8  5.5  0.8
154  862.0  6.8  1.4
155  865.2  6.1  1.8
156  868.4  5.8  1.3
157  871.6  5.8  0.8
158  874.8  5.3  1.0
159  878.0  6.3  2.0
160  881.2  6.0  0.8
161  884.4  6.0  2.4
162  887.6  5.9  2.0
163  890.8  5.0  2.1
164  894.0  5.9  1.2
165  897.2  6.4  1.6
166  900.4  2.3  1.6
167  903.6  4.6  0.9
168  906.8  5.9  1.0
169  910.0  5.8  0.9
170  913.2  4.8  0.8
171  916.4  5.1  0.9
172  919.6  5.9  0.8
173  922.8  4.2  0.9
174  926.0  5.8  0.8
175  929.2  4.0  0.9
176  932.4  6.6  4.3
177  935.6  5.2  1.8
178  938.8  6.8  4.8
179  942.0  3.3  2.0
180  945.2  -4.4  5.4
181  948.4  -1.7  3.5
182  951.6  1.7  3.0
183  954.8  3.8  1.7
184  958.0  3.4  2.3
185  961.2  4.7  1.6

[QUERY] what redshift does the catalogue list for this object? 0.971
